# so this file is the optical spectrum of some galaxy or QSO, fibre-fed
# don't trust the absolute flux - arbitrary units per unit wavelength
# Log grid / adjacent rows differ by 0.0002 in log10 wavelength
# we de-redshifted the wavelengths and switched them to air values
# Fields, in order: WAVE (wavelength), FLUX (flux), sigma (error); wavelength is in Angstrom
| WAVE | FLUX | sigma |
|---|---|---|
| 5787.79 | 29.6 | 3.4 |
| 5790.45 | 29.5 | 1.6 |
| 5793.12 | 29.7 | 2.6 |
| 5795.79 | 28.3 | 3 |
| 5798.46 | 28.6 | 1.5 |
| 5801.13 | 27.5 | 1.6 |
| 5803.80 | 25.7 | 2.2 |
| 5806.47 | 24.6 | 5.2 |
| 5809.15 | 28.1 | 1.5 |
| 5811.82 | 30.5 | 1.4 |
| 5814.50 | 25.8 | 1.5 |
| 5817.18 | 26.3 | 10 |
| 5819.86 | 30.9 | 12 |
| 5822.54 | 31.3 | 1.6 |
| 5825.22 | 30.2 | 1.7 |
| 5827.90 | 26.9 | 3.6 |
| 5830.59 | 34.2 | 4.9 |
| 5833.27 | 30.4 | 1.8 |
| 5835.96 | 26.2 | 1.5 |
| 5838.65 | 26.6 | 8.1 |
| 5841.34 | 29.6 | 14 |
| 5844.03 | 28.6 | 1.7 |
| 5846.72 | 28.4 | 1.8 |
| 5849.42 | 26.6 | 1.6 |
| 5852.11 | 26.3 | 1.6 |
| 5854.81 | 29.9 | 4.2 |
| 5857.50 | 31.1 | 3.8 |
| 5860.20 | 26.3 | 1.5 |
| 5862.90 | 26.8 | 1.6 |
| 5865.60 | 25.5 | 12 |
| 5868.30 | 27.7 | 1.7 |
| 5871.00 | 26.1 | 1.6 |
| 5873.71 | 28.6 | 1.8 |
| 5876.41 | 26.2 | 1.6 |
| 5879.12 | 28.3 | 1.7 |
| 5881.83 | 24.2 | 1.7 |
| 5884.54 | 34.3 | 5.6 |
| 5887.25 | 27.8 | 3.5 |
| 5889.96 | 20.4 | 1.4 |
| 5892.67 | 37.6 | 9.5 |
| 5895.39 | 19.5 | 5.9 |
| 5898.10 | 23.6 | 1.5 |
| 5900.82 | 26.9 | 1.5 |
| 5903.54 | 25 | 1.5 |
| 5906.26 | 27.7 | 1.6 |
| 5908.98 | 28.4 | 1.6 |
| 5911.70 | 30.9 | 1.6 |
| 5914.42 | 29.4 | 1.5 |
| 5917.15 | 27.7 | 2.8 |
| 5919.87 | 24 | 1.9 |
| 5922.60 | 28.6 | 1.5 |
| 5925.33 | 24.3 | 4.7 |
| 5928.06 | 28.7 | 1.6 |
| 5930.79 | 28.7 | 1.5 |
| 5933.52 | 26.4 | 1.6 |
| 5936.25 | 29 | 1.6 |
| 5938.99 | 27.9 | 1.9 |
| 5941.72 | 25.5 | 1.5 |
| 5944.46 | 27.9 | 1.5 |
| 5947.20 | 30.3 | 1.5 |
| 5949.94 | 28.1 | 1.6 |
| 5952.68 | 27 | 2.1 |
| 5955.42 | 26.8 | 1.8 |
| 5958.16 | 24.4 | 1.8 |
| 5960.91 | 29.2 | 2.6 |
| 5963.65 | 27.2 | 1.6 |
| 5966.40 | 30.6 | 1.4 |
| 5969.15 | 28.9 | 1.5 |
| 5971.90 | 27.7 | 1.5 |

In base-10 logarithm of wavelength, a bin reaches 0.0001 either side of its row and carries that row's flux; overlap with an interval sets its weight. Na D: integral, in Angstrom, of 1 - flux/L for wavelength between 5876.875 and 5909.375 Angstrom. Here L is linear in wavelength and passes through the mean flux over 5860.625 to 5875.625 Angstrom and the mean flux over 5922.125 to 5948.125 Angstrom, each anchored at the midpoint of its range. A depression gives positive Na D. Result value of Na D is 0.31 Angstrom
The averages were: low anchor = 26.9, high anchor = 27.7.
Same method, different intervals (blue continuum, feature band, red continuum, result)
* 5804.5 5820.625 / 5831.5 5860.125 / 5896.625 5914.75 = -1.0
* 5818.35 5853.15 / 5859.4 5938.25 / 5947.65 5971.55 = 3.3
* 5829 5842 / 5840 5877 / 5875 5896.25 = 1.0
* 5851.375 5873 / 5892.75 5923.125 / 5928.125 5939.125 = 1.0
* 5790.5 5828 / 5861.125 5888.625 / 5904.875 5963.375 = 0.4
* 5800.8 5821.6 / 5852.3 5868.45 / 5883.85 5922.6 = -0.2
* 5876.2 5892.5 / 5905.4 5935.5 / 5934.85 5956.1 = 0.1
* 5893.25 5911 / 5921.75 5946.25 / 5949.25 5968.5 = -0.5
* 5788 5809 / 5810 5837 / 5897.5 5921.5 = -1.6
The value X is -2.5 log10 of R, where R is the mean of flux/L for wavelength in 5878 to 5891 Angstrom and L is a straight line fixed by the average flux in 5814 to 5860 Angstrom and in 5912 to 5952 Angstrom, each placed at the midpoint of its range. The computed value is 0.04 mag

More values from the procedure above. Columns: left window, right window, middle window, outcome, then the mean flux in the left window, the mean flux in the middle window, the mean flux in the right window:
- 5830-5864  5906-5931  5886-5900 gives 0.090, 28.4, 25.8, 27.8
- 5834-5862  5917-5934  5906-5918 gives -0.073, 28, 29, 26.9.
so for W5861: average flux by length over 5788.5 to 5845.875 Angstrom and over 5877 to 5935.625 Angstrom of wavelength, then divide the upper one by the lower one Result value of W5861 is 0.95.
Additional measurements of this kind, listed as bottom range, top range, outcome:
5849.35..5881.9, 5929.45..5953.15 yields 1.02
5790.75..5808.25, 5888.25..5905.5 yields 0.93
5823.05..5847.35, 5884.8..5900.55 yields 0.91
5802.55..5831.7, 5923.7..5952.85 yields 0.97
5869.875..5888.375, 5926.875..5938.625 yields 1.01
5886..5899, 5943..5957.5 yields 1.08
